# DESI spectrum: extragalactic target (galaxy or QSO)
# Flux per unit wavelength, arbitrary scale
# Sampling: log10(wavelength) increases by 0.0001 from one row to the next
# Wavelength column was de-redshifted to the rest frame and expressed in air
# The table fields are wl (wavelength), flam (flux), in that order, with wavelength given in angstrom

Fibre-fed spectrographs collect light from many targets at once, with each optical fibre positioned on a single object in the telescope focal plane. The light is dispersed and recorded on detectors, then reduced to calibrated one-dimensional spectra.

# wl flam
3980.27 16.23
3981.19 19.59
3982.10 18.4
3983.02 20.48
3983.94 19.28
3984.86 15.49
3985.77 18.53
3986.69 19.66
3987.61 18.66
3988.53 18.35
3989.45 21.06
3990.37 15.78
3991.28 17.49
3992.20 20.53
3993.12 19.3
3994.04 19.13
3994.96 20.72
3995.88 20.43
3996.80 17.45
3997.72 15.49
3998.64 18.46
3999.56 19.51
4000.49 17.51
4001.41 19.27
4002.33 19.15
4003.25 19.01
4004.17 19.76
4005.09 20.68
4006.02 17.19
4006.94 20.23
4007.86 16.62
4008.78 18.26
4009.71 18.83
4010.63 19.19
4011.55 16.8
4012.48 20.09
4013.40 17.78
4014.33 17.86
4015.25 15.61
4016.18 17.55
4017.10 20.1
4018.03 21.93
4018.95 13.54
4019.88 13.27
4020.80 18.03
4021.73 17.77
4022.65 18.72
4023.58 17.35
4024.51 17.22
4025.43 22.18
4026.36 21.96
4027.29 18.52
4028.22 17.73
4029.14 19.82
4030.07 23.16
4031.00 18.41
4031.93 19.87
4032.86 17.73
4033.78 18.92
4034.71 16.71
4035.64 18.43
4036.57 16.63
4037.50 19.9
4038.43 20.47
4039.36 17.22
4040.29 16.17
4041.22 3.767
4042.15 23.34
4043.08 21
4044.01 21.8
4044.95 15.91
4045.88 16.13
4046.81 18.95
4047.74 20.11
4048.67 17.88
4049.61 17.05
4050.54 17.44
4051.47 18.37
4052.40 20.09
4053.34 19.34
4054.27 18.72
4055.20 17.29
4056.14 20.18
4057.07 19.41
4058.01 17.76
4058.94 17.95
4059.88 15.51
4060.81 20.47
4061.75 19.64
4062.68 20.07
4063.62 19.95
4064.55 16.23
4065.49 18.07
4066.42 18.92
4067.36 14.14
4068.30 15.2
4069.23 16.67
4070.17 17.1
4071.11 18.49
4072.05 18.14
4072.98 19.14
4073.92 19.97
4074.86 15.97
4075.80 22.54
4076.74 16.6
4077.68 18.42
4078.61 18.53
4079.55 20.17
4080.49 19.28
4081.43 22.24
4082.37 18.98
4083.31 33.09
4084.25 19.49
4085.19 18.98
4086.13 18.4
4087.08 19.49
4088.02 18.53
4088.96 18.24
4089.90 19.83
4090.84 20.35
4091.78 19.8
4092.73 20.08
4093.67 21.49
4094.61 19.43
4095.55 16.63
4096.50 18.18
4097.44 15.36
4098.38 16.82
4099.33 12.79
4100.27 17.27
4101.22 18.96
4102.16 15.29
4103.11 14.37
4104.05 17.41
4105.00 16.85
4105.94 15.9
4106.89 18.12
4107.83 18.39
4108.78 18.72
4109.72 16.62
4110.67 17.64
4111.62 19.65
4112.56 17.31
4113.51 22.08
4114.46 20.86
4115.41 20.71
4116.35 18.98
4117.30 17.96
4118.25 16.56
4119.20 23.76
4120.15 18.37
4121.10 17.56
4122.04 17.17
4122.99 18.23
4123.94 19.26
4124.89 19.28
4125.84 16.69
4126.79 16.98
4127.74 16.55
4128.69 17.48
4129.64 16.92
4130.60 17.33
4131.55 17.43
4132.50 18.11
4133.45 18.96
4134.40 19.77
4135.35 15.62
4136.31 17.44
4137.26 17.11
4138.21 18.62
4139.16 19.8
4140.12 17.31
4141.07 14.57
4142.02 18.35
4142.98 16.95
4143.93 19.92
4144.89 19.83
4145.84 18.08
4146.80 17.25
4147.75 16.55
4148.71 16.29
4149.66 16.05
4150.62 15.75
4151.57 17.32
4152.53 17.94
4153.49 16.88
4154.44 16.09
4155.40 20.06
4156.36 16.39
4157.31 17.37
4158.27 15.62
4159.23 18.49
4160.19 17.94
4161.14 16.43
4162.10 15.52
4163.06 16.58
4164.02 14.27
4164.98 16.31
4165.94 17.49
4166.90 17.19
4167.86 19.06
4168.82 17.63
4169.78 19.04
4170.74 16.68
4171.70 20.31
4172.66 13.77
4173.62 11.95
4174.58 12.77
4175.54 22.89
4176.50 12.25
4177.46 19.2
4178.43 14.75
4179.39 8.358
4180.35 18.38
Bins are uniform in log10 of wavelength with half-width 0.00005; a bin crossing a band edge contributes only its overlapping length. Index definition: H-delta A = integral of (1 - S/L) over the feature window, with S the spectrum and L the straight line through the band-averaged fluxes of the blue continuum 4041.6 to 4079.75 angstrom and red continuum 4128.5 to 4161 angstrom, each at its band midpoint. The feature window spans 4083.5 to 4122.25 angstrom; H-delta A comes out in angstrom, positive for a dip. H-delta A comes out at -0.9 angstrom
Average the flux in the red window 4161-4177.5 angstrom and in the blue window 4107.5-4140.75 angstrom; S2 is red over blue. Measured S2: 0.91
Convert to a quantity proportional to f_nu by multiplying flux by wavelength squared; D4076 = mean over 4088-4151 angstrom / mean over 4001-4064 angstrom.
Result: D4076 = 1.02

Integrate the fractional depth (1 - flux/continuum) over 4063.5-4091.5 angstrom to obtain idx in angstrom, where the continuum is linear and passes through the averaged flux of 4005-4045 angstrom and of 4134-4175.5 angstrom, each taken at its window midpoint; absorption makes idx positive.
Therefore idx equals -1.9 angstrom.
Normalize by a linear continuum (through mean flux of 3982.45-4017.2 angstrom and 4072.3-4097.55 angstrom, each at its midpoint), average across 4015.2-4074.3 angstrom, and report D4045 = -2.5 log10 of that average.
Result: 0.054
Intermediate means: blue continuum 18.6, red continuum 19.7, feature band 18.2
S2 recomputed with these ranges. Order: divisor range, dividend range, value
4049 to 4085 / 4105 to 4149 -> 0.96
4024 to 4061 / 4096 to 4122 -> 0.97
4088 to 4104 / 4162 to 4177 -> 0.93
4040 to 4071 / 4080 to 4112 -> 1.04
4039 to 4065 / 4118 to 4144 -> 0.99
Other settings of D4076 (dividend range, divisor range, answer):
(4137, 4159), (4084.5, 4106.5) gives 1.00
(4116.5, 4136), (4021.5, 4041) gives 1.01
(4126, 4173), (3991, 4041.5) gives 1.01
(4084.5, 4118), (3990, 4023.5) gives 1.04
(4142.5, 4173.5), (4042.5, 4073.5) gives 0.98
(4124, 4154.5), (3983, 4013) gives 1.00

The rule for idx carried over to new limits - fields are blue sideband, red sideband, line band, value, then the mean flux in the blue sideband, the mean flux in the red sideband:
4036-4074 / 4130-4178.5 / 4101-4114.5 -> -0.1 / 18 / 17.2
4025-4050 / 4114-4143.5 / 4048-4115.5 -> -0.9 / 18.5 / 18.1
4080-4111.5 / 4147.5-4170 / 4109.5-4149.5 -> -0.9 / 18.6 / 17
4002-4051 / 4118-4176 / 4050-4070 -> -0.1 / 18.3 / 17.4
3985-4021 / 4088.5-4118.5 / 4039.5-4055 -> 0.4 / 18.4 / 18.1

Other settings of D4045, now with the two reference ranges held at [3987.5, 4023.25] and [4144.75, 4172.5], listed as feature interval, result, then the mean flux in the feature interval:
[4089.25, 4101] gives -0.03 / 18.2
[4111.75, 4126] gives -0.09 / 19.1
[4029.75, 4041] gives -0.01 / 18.3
